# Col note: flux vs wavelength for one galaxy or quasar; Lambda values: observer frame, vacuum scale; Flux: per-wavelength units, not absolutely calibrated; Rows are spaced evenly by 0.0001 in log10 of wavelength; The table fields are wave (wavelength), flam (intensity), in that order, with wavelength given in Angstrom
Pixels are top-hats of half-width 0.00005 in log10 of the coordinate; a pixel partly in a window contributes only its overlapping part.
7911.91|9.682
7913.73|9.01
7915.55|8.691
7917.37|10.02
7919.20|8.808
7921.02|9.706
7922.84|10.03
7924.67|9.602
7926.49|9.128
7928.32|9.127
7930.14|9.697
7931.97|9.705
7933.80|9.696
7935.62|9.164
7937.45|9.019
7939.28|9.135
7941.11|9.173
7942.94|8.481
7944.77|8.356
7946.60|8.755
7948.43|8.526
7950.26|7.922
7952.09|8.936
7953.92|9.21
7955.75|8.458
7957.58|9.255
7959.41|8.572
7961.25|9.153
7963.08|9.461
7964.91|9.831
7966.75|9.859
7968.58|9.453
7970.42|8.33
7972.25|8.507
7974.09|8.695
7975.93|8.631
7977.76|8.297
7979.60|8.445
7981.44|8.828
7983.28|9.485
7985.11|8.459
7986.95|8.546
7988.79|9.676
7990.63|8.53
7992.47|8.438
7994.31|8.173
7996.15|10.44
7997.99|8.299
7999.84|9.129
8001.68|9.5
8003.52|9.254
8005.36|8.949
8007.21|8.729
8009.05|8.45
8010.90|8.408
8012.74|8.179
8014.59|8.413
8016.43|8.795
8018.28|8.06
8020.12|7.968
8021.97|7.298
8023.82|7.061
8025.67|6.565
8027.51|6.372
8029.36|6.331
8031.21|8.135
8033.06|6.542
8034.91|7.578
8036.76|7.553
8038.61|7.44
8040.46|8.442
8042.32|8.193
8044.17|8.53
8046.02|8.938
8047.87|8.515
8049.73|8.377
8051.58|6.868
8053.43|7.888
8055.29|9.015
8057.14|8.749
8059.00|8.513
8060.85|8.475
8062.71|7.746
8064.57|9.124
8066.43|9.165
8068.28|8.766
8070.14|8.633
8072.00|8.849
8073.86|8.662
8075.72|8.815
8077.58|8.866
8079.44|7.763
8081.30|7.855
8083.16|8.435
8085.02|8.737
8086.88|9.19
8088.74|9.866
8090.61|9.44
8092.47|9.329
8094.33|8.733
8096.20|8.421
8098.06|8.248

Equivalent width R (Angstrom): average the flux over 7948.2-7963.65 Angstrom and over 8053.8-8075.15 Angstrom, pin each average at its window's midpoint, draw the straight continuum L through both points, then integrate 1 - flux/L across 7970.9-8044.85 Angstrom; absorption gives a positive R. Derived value 4.1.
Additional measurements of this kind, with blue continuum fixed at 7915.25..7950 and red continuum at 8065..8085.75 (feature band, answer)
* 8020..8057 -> 4.5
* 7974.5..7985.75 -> 0.4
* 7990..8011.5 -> 0.1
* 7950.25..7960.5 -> 0.3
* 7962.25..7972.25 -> -0.3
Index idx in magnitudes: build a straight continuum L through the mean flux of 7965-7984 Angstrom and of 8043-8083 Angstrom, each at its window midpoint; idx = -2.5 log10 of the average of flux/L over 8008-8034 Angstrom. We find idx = 0.14 mag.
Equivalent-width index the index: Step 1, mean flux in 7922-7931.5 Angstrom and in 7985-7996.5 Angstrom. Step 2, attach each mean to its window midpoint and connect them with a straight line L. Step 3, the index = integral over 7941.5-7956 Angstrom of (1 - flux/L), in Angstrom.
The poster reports 1.1 Angstrom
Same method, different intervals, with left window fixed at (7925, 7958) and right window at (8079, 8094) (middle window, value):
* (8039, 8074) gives 1.62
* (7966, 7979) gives 0.24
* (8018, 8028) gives 1.93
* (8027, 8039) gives 2.37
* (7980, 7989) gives 0.04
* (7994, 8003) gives -0.24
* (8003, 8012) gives 0.21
